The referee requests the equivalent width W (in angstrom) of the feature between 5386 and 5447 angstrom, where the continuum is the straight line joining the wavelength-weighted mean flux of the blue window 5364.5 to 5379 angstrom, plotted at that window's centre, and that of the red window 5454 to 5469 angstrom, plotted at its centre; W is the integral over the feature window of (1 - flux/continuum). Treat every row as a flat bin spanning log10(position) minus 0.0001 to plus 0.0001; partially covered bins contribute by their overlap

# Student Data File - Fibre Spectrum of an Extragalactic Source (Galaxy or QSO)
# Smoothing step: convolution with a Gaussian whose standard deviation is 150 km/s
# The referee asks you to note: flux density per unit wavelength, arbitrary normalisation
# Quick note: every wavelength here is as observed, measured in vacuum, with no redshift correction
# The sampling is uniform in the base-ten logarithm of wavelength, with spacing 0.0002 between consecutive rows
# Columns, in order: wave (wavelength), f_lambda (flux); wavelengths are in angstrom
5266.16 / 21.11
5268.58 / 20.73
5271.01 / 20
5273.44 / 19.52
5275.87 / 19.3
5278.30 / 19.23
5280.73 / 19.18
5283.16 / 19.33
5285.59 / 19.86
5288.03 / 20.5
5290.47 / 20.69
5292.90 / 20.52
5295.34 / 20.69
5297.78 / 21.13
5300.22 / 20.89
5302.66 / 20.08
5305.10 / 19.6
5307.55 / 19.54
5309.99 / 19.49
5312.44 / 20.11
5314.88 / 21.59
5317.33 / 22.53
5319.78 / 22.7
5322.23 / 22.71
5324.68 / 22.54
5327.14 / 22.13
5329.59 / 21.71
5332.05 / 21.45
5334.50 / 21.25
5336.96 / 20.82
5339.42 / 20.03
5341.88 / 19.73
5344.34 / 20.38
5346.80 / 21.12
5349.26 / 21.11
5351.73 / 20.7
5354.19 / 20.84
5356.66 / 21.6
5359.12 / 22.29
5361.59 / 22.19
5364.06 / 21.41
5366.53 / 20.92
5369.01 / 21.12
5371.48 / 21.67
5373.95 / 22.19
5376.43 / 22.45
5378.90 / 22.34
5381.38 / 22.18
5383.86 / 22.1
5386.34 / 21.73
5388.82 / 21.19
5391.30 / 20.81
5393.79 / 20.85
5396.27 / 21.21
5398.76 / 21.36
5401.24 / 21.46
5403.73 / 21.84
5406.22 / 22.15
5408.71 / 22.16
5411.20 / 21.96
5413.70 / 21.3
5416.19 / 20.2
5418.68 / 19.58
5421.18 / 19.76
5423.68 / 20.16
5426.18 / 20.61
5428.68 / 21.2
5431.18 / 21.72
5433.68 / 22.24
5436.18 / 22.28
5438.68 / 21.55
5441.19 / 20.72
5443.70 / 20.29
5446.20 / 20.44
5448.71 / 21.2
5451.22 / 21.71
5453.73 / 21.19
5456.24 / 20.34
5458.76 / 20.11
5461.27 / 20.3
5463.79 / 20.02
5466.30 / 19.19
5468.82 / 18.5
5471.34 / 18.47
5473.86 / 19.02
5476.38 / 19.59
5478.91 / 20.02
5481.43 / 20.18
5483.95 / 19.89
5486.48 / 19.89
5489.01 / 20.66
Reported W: -1.0 angstrom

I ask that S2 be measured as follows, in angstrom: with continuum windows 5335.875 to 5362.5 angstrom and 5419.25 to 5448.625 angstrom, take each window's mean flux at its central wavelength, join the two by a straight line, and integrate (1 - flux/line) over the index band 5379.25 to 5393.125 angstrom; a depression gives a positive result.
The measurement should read -0.4 angstrom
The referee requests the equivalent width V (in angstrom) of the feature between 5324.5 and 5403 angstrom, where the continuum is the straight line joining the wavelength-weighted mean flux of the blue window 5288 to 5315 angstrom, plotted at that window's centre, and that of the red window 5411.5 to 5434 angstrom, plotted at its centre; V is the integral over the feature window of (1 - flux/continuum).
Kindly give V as -3.2 angstrom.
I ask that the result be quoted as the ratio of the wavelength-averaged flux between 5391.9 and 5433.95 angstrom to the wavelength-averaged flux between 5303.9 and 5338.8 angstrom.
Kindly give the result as 1.0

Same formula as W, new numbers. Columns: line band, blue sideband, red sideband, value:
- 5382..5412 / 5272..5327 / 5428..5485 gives -1.6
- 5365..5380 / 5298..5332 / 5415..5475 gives -0.6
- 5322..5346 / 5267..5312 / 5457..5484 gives -1.6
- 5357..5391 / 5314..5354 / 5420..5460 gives -0.9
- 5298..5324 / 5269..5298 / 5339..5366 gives -0.7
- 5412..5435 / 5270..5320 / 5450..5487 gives -0.9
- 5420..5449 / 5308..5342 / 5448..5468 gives -0.6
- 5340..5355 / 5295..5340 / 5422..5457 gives 0.4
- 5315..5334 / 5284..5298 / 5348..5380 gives -1.1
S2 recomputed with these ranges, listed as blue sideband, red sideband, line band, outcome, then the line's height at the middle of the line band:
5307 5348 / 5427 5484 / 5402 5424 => -0.4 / 20.7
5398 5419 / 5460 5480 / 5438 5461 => -0.8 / 20.1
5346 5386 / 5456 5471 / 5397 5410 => -0.6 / 20.9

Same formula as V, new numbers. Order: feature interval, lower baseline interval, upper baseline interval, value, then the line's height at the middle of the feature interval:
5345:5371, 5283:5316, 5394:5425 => -0.7 angstrom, 20.7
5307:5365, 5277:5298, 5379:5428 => -2.0 angstrom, 20.6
